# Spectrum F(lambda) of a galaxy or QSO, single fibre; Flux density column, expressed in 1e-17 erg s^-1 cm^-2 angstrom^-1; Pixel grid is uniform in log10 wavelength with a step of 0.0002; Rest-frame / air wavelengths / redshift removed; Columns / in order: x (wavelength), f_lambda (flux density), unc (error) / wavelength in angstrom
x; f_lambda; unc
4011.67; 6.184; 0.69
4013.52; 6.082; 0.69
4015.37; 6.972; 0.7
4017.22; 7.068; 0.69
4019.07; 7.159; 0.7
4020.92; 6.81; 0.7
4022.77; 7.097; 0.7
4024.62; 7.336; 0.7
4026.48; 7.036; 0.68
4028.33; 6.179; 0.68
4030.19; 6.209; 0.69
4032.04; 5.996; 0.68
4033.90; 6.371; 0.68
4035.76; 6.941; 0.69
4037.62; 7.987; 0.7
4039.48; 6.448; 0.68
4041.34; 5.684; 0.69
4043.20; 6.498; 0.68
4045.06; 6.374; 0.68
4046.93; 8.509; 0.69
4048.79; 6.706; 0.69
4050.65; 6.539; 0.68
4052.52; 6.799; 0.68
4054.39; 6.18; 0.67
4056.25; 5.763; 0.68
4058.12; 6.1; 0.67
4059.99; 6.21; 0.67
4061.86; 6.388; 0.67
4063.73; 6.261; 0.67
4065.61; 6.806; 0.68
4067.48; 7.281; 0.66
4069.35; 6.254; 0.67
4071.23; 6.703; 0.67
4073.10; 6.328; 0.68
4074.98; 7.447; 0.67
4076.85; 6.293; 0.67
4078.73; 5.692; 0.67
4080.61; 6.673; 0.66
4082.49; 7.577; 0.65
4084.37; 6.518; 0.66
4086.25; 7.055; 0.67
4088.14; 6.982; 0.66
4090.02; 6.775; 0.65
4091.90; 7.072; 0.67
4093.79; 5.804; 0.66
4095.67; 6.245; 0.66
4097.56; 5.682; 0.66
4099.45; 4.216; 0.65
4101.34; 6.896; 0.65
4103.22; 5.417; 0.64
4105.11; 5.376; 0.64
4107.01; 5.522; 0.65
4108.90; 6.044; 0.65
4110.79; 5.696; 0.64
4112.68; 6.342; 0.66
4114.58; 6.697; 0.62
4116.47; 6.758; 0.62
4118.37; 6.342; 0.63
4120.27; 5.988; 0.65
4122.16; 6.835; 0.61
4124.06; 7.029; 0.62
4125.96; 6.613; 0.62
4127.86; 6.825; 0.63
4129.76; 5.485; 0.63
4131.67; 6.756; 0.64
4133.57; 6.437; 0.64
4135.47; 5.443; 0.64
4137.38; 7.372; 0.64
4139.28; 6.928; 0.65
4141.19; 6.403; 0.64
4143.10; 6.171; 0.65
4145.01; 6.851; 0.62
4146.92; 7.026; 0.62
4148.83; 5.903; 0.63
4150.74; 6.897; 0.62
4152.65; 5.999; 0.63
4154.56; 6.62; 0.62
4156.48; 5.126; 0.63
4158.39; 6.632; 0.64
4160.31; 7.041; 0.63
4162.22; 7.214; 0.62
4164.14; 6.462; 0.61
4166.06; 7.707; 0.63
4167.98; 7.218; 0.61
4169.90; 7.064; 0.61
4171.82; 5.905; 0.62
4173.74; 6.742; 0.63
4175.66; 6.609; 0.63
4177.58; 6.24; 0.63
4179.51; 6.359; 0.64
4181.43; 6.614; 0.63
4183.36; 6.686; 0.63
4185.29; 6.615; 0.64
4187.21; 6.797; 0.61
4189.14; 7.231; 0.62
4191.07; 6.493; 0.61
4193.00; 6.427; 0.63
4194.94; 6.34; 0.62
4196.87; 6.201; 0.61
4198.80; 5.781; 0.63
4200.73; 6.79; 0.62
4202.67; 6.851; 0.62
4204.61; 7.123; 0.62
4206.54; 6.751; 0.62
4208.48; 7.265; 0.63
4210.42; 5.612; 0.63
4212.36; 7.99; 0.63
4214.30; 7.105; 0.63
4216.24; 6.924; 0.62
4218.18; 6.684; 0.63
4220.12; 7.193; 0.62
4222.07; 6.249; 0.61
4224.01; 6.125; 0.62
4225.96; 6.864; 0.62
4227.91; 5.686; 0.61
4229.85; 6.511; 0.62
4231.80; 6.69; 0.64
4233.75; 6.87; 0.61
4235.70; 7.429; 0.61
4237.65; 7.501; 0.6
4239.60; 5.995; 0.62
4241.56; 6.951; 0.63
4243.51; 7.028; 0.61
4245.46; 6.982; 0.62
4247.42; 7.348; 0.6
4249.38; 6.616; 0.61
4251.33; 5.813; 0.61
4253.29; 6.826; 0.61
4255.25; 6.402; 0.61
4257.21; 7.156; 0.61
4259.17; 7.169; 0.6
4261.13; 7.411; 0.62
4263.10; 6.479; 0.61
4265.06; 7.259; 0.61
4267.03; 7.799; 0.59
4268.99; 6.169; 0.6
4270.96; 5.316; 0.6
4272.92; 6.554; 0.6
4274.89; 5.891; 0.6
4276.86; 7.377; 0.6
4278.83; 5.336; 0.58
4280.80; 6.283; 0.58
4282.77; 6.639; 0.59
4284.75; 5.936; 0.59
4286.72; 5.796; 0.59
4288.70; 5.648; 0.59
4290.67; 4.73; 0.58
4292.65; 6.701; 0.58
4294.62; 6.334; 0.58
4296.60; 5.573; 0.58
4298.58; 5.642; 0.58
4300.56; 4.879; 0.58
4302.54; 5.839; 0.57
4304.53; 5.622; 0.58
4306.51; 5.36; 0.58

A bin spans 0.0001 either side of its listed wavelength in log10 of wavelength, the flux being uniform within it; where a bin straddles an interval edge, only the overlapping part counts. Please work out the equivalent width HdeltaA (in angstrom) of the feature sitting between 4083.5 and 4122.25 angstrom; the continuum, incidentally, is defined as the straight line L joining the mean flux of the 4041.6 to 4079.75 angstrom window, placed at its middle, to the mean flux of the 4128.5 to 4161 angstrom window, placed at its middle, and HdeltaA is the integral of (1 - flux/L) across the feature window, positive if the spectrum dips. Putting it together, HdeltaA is 1.73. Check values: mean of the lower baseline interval 6.54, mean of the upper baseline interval 6.41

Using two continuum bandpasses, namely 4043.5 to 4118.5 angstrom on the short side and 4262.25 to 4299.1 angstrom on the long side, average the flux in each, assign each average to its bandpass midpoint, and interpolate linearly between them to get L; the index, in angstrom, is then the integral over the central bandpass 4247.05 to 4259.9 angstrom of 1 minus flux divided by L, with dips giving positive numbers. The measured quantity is -1.05 angstrom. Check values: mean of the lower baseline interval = 6.41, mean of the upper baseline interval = 6.19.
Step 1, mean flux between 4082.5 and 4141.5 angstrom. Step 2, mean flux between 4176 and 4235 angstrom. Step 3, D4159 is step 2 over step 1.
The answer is 1.0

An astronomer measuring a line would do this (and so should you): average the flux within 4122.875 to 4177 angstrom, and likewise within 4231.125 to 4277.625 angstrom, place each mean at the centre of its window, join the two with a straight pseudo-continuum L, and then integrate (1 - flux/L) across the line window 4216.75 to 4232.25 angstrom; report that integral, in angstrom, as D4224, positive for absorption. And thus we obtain 0.5 angstrom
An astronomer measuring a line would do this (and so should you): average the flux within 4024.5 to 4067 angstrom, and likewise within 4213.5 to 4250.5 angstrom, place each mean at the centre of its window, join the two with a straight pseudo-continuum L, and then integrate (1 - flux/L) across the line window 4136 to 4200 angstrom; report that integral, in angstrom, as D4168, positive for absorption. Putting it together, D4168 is 1.1 angstrom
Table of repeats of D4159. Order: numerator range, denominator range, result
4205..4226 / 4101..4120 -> 1.12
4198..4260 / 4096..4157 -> 1.08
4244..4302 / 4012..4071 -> 0.96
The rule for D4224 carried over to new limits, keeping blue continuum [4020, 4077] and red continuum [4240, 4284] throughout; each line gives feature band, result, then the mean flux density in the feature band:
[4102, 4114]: 1.5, 5.79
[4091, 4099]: 0.7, 6.07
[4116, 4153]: 0.8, 6.51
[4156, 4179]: -0.1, 6.69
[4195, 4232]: 0.1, 6.64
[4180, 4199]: 0.3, 6.54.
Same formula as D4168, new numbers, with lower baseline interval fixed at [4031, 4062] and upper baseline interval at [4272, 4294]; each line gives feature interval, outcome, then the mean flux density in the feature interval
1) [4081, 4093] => -0.9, 6.96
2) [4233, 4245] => -1.5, 6.97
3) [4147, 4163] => -0.3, 6.46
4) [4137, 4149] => -0.6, 6.68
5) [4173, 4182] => -0.3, 6.51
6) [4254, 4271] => -2.1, 6.88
